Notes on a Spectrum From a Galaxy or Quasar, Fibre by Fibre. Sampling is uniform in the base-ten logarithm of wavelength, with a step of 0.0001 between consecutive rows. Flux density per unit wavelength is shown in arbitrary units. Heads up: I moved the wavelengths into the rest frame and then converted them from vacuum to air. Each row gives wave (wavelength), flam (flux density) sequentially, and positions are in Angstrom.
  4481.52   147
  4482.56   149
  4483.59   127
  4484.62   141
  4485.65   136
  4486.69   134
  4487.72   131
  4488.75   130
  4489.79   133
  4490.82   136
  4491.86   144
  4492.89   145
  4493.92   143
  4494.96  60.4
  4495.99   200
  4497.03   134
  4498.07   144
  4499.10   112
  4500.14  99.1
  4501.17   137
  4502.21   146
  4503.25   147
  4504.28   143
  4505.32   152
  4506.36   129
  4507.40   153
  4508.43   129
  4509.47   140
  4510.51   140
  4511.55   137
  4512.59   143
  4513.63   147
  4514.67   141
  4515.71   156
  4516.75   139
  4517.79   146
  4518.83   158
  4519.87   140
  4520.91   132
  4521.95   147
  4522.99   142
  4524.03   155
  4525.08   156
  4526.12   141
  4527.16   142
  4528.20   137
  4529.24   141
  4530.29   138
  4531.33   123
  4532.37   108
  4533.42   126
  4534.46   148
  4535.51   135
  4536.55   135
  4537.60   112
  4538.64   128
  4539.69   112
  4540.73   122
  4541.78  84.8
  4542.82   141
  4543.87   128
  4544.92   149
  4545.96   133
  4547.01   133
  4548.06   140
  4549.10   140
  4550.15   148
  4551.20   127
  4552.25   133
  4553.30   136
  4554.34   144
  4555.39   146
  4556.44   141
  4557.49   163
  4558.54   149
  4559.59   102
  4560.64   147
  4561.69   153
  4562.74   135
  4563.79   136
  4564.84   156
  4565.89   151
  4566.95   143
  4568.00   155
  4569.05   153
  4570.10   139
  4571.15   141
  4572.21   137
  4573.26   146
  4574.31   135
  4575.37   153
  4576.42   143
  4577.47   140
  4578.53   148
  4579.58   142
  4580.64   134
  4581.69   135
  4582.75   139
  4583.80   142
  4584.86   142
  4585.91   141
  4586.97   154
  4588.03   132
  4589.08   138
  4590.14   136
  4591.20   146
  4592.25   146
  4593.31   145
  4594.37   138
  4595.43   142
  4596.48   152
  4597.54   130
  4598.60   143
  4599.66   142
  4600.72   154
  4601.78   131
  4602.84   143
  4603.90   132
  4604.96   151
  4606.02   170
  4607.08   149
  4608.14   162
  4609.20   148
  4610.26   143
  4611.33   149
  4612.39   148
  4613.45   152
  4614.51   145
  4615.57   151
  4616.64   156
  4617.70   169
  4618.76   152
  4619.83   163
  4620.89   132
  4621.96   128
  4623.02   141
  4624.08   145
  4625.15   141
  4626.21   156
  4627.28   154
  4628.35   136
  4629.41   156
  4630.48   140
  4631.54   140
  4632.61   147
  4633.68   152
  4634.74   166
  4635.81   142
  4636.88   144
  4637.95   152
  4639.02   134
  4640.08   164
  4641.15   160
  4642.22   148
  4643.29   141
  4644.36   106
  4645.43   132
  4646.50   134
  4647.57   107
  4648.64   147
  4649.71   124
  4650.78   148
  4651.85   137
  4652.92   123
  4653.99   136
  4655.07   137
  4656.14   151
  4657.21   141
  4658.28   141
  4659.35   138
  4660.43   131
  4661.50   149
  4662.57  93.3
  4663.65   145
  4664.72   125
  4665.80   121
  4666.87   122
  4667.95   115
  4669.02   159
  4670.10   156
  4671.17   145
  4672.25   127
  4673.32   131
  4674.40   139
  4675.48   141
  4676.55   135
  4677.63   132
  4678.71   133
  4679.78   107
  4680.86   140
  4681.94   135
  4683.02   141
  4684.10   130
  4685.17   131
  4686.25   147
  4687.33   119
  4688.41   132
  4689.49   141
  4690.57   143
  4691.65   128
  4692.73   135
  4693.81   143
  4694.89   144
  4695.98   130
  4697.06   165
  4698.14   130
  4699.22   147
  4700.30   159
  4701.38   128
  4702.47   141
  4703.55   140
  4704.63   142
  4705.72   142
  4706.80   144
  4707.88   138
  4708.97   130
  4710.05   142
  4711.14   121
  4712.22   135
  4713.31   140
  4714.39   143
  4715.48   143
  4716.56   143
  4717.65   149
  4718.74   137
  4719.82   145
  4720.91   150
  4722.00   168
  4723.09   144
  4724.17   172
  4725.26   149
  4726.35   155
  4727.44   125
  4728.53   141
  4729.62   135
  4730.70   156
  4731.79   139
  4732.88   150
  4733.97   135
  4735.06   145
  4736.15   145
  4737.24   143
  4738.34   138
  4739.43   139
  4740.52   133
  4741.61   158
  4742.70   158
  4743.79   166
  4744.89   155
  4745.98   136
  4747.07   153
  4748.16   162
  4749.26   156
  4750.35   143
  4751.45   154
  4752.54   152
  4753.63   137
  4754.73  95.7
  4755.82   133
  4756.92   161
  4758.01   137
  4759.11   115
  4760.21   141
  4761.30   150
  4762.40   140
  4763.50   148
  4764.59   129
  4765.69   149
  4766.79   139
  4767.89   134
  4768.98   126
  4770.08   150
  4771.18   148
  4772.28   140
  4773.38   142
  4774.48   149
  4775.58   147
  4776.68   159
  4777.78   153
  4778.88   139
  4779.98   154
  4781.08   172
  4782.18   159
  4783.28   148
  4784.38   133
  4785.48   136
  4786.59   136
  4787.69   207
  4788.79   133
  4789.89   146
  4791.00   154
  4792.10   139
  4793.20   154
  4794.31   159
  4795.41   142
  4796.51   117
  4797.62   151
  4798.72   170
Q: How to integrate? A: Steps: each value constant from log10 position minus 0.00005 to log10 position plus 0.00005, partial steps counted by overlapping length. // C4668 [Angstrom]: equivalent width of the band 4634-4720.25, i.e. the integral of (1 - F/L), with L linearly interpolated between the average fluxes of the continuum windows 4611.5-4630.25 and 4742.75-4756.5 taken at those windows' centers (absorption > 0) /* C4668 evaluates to 5.7 Angstrom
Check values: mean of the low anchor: 148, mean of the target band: 138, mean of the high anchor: 146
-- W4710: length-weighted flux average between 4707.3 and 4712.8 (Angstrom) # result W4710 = 133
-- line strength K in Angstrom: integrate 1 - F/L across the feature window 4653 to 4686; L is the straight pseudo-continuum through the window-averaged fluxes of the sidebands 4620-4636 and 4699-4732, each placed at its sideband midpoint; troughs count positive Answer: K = 2.4 Angstrom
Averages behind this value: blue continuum 146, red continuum 143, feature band 134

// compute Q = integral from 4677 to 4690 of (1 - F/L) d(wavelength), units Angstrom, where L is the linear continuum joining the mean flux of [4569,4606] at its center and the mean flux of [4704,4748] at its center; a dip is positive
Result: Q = 1.0 Angstrom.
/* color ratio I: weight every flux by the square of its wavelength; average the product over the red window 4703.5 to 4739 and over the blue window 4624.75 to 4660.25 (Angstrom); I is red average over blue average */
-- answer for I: 1.0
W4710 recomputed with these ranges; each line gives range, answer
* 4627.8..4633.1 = 144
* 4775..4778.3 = 153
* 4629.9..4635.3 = 149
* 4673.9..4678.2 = 137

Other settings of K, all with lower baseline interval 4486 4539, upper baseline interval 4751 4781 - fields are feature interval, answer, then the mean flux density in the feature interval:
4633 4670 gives 0.7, 137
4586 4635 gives -2.5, 147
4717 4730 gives -0.6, 148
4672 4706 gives 0.9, 137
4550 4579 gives -0.9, 143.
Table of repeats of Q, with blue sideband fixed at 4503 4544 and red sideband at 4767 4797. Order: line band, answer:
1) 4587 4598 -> -0.1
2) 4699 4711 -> 0.3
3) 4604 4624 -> -1.4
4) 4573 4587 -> -0.3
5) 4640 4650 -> 0.5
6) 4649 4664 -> 0.7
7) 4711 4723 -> 0.1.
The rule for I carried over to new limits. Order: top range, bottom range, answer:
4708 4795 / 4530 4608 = 1.13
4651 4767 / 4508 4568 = 1.09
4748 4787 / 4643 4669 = 1.14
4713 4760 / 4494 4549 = 1.17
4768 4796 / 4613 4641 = 1.07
